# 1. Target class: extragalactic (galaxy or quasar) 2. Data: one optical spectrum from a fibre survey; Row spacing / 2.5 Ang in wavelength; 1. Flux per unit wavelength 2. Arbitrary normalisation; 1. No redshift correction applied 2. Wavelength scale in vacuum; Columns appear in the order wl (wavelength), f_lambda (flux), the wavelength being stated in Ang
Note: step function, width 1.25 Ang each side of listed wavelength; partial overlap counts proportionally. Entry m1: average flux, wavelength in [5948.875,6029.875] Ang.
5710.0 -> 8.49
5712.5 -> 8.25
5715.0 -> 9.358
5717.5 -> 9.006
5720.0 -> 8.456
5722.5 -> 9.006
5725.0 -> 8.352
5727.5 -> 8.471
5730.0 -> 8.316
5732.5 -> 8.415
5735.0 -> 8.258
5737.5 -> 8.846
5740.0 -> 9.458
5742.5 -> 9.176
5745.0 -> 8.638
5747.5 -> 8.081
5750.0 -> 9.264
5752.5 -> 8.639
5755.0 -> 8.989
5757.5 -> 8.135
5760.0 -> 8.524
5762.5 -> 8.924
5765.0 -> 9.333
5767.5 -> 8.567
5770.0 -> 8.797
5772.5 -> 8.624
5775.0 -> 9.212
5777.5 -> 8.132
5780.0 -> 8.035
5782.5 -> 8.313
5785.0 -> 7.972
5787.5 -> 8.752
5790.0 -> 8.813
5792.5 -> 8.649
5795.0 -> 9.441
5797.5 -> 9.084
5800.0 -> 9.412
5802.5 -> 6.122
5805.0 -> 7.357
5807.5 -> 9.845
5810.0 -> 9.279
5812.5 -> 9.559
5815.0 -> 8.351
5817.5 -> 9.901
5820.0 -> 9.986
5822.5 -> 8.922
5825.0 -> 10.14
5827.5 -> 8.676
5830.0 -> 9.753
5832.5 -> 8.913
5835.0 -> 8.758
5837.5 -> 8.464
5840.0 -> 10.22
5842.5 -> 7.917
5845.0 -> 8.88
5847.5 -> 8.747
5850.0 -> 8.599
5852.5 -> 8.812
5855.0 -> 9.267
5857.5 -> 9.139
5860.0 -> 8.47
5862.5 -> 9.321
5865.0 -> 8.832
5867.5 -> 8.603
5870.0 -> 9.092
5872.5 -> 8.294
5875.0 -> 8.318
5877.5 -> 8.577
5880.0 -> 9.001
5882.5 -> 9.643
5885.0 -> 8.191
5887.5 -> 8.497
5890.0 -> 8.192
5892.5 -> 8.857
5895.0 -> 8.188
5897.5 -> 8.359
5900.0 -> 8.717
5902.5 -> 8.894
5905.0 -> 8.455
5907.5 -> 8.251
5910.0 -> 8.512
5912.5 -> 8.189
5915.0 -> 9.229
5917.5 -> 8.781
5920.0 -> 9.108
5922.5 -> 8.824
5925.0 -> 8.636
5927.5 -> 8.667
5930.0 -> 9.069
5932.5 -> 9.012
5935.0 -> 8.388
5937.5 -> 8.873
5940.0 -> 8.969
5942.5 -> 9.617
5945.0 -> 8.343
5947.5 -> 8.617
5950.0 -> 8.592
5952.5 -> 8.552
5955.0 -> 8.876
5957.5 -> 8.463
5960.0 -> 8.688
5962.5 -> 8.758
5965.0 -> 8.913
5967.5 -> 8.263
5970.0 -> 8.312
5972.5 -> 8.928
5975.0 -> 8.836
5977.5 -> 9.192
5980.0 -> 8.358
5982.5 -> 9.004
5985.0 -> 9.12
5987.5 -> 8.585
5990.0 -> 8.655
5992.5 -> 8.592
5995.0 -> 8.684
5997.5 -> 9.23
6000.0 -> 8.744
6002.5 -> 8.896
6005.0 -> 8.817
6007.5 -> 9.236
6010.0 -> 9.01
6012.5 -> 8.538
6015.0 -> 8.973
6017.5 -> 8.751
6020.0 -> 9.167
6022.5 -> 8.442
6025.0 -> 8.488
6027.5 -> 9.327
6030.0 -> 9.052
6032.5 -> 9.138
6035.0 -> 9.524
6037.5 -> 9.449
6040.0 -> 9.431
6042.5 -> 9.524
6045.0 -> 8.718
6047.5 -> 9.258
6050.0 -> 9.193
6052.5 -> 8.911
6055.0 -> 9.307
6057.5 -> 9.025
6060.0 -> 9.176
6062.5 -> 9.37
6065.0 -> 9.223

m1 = 8.78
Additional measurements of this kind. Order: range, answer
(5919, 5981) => 8.75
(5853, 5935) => 8.72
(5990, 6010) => 8.88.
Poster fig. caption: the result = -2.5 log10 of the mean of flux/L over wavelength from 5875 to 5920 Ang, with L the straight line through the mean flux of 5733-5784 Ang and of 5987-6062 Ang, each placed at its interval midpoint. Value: 0.03 mag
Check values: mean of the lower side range 8.69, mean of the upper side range 9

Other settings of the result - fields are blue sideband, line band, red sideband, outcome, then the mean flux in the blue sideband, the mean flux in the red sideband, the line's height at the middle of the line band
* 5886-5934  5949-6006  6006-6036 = 0.01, 8.65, 8.96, 8.84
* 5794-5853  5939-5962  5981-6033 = 0.02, 8.96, 8.87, 8.9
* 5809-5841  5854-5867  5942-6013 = 0.02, 9.29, 8.77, 9.17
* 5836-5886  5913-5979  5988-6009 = 0.01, 8.82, 8.85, 8.84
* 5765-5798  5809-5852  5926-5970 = -0.05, 8.66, 8.73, 8.68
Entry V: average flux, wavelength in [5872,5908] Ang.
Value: 8.57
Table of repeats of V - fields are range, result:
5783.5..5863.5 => 8.92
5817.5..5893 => 8.92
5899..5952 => 8.75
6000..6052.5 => 9.04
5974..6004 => 8.82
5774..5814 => 8.62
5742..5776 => 8.77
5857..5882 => 8.78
